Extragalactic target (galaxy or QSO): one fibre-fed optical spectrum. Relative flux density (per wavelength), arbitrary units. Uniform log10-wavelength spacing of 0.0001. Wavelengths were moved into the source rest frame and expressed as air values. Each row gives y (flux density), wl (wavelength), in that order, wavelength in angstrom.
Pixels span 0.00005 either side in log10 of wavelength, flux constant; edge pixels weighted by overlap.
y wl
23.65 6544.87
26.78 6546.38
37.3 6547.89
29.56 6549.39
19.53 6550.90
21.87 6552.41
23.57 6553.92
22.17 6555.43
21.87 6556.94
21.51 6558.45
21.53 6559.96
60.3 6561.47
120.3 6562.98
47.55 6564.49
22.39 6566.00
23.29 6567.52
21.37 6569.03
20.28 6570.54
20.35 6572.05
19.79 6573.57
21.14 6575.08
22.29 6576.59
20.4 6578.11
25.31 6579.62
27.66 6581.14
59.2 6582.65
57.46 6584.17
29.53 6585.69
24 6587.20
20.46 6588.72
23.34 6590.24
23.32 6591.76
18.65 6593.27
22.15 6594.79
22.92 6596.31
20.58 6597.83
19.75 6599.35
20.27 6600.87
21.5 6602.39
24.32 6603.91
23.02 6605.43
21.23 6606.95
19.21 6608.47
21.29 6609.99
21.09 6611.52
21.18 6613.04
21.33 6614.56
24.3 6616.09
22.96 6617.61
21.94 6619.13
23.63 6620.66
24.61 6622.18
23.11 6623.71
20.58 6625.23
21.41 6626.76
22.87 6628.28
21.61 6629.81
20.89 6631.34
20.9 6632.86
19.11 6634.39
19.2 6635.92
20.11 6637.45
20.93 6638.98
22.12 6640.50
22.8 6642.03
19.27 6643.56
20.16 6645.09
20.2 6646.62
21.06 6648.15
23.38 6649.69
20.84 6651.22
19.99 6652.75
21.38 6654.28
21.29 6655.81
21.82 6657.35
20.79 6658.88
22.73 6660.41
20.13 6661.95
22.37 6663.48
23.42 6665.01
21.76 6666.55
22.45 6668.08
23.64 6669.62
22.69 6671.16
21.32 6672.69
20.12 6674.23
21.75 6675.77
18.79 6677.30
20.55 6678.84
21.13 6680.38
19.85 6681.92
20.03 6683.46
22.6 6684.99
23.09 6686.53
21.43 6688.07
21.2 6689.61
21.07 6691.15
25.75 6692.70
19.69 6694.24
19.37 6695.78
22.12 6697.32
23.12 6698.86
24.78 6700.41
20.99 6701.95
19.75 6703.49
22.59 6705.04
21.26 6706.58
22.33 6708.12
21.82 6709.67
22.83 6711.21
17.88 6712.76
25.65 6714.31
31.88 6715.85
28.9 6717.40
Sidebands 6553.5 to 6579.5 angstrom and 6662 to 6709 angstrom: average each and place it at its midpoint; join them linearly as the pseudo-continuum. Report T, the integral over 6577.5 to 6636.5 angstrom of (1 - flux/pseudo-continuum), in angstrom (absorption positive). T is 8.4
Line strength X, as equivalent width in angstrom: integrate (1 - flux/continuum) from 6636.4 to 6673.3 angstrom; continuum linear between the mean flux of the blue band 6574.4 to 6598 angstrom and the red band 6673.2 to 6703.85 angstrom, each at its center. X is 3.0 angstrom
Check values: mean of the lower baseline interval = 27.6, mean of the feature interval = 21.5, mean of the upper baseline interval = 21.4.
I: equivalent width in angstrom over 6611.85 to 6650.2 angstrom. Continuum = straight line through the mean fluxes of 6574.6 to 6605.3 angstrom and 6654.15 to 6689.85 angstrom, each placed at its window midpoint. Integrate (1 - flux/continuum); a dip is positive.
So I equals 3.68 angstrom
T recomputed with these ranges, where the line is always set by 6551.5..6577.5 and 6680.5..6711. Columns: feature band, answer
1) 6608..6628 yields 3.8 angstrom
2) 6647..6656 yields 1.3 angstrom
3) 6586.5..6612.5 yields 6.4 angstrom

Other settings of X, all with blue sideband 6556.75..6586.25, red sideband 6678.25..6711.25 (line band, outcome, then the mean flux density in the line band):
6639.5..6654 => 3.0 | 21.1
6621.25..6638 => 4.2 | 21.3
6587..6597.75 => 3.4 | 21.9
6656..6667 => 1.4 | 21.8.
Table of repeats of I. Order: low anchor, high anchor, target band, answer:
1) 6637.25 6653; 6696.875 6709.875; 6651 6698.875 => 0.2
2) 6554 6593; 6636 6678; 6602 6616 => 2.8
